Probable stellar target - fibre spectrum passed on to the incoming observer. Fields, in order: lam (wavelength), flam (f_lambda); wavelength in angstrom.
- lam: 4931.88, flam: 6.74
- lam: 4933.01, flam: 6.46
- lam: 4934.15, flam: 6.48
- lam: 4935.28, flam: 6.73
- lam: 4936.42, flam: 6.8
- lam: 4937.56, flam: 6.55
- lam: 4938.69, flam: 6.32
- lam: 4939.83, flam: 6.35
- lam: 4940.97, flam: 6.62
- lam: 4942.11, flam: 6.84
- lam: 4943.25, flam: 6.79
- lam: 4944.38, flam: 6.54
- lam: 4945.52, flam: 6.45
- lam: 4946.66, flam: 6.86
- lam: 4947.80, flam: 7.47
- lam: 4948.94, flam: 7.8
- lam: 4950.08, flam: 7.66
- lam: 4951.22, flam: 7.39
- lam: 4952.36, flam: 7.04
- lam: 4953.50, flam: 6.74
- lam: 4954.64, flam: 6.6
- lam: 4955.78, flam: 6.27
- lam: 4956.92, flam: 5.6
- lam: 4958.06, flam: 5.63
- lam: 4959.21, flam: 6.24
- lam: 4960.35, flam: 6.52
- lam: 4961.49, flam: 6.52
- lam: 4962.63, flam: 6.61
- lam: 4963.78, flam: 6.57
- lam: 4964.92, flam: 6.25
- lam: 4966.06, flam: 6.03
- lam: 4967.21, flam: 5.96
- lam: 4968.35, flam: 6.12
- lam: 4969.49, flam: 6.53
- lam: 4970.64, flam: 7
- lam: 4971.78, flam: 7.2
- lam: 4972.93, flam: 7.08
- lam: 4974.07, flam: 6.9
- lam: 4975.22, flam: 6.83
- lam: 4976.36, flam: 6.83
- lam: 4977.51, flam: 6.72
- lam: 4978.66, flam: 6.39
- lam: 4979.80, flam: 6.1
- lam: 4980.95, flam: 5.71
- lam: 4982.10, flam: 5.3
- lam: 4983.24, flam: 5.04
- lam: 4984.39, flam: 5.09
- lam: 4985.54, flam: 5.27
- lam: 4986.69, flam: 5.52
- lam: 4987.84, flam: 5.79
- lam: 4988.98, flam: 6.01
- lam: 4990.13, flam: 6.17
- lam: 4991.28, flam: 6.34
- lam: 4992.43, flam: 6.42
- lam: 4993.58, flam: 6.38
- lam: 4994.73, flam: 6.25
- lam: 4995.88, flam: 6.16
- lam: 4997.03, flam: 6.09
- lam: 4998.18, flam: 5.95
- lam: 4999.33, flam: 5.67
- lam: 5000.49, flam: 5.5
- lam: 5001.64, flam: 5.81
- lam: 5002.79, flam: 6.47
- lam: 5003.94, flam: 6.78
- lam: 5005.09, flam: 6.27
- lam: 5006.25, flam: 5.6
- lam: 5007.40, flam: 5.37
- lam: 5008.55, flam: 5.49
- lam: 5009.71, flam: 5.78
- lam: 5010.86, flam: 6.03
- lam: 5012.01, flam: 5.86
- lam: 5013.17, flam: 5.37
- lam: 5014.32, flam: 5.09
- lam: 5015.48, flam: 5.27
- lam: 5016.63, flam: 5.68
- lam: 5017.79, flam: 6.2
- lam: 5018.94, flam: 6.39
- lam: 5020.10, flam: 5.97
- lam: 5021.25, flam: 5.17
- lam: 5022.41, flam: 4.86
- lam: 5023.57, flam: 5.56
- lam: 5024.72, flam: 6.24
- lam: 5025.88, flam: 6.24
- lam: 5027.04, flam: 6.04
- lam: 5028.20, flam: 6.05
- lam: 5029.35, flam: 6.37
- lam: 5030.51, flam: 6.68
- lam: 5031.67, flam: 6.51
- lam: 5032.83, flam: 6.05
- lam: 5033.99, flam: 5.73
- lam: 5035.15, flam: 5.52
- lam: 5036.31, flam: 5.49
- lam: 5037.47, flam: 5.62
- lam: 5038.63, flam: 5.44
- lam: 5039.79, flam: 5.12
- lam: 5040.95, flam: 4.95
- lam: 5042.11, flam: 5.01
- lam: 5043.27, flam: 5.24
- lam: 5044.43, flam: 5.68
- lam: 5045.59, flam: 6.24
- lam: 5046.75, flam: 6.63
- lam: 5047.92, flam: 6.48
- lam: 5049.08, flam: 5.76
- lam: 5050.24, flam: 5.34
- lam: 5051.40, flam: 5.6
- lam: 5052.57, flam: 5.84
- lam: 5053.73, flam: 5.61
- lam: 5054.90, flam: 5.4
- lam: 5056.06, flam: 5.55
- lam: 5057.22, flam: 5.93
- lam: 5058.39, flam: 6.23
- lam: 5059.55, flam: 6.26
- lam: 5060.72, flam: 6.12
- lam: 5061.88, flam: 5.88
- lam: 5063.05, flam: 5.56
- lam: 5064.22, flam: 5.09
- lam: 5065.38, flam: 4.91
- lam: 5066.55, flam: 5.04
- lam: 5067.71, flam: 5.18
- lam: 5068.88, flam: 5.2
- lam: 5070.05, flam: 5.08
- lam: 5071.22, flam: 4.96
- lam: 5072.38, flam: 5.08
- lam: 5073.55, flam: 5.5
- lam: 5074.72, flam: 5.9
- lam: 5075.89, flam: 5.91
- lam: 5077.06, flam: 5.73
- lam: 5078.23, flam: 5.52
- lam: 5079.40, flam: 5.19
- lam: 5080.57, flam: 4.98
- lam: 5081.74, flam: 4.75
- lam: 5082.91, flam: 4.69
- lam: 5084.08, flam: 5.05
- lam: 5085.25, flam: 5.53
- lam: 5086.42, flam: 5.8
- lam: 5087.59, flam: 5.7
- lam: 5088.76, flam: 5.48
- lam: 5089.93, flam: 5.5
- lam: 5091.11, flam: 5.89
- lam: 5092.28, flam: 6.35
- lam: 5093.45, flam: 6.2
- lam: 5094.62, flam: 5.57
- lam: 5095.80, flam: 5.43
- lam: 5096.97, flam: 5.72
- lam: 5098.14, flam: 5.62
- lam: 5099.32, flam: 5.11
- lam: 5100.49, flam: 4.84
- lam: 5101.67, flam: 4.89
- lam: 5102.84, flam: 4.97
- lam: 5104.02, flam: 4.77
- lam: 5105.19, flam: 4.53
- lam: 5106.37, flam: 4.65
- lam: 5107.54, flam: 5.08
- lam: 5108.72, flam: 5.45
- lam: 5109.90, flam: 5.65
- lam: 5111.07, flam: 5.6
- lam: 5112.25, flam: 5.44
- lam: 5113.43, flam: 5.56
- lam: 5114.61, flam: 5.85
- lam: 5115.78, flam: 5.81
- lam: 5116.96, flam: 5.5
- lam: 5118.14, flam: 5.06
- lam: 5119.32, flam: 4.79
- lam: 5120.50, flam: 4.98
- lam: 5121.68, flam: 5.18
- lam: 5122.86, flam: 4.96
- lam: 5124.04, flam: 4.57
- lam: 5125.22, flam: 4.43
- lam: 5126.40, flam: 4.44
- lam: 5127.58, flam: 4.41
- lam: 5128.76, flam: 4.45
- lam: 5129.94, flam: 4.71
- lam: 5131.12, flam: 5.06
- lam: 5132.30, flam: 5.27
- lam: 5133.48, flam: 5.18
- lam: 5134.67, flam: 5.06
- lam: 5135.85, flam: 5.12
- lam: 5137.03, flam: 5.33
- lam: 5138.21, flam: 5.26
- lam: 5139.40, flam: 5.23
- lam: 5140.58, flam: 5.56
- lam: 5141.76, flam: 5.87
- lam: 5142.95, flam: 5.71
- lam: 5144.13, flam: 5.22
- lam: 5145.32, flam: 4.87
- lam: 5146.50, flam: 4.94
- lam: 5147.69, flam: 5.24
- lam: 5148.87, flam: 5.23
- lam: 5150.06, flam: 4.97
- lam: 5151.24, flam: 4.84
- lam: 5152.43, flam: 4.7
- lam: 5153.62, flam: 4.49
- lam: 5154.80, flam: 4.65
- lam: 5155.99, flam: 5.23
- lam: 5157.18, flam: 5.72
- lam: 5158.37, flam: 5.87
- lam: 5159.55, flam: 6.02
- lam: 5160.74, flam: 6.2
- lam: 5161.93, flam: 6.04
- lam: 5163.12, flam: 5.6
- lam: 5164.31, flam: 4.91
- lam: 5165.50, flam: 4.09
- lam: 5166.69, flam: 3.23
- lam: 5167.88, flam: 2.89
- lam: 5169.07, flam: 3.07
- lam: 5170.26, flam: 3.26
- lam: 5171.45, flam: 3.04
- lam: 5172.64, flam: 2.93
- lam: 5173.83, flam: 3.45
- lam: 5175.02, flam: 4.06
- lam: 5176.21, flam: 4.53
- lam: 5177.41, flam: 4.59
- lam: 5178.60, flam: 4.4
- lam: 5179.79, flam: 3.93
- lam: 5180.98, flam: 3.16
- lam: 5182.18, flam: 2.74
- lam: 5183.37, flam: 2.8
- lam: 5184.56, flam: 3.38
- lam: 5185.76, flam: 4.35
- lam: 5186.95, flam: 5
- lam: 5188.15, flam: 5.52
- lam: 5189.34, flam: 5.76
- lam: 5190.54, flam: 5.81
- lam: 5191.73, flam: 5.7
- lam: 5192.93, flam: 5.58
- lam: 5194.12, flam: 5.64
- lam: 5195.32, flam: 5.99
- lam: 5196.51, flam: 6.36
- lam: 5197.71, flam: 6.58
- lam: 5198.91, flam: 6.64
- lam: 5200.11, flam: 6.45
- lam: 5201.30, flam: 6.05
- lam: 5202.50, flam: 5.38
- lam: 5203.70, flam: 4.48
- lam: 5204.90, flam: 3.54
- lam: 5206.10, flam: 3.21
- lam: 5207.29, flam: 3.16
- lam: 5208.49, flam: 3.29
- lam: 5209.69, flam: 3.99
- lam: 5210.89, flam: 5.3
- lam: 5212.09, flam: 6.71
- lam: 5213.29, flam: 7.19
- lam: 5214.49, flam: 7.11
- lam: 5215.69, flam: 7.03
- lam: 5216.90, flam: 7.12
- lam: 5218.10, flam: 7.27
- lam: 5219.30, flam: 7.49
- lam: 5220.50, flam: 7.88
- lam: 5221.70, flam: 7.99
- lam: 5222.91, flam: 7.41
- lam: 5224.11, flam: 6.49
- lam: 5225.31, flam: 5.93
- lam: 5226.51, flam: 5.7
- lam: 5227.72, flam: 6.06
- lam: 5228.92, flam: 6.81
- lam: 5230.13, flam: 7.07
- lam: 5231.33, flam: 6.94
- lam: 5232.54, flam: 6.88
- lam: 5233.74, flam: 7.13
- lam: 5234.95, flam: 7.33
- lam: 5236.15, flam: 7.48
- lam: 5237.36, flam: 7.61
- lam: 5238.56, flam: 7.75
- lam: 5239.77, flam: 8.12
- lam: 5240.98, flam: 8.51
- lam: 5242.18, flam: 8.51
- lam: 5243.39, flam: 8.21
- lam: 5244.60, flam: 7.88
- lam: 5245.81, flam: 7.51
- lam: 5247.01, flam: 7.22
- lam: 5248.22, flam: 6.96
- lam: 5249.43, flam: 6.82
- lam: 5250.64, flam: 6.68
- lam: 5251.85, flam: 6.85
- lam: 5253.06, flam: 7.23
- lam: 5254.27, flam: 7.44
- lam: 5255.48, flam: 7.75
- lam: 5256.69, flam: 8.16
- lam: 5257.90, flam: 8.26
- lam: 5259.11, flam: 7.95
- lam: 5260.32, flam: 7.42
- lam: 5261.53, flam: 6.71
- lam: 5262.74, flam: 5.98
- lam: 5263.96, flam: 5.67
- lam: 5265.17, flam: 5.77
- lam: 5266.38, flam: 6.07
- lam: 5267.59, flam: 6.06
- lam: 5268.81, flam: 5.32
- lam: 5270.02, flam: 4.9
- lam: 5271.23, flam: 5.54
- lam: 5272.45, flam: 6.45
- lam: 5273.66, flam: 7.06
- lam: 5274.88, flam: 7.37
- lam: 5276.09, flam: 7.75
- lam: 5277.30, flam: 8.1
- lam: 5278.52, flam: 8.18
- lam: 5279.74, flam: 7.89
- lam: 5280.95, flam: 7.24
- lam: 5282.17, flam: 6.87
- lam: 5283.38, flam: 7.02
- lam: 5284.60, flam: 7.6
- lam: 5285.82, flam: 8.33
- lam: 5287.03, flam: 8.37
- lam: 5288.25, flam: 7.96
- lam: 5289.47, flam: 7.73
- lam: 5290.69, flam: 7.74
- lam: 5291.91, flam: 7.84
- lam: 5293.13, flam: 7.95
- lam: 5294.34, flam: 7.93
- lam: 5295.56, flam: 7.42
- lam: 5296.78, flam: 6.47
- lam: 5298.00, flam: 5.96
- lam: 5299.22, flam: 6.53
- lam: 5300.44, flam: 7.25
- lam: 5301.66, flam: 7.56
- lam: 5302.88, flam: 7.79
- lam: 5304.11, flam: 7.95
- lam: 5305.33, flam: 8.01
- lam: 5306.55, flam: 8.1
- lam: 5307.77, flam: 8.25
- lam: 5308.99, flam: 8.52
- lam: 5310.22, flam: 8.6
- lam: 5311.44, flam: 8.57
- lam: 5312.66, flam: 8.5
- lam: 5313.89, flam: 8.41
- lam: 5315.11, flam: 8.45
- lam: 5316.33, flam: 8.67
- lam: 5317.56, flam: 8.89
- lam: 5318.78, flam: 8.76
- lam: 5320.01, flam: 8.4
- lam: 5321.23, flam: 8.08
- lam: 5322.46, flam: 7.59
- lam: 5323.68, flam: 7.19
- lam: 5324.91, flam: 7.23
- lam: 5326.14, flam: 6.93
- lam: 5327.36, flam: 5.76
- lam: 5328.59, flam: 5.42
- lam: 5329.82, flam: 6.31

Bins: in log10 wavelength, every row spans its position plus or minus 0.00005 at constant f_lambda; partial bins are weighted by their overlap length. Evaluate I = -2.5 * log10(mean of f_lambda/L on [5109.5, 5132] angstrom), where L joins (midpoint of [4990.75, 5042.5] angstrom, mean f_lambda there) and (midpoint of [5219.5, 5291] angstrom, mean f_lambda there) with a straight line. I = 0.26 mag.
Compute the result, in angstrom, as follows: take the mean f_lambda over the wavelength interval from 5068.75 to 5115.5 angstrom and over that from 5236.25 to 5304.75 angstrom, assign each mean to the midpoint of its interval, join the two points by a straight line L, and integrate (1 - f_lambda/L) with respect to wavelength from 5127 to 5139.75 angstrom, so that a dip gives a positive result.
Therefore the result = 1.8 angstrom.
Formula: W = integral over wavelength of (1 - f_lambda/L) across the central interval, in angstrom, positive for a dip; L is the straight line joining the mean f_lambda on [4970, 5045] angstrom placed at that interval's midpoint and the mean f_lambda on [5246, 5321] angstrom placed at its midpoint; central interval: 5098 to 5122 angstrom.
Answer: 4.7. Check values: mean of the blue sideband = 5.92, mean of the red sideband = 7.44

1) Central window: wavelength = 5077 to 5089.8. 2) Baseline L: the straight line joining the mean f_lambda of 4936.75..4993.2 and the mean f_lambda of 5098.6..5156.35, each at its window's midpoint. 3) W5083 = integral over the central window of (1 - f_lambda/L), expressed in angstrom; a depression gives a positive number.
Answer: 0.3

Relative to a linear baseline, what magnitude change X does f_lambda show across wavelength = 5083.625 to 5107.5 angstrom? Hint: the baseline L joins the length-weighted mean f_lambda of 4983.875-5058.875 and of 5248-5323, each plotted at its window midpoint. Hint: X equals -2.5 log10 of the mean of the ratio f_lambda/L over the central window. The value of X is 0.17 mag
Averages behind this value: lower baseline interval 5.82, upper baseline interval 7.45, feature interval 5.38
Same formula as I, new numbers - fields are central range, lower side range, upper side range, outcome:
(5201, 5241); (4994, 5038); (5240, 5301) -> 0.10 mag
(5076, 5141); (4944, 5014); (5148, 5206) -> 0.01 mag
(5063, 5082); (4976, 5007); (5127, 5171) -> 0.04 mag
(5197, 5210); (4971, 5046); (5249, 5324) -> 0.40 mag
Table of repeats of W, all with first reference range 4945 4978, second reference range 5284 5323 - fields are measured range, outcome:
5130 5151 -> 6.1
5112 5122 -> 2.6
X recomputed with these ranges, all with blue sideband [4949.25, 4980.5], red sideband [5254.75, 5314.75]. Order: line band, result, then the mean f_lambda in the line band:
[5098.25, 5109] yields 0.37 mag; 4.94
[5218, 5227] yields 0.03 mag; 7.03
